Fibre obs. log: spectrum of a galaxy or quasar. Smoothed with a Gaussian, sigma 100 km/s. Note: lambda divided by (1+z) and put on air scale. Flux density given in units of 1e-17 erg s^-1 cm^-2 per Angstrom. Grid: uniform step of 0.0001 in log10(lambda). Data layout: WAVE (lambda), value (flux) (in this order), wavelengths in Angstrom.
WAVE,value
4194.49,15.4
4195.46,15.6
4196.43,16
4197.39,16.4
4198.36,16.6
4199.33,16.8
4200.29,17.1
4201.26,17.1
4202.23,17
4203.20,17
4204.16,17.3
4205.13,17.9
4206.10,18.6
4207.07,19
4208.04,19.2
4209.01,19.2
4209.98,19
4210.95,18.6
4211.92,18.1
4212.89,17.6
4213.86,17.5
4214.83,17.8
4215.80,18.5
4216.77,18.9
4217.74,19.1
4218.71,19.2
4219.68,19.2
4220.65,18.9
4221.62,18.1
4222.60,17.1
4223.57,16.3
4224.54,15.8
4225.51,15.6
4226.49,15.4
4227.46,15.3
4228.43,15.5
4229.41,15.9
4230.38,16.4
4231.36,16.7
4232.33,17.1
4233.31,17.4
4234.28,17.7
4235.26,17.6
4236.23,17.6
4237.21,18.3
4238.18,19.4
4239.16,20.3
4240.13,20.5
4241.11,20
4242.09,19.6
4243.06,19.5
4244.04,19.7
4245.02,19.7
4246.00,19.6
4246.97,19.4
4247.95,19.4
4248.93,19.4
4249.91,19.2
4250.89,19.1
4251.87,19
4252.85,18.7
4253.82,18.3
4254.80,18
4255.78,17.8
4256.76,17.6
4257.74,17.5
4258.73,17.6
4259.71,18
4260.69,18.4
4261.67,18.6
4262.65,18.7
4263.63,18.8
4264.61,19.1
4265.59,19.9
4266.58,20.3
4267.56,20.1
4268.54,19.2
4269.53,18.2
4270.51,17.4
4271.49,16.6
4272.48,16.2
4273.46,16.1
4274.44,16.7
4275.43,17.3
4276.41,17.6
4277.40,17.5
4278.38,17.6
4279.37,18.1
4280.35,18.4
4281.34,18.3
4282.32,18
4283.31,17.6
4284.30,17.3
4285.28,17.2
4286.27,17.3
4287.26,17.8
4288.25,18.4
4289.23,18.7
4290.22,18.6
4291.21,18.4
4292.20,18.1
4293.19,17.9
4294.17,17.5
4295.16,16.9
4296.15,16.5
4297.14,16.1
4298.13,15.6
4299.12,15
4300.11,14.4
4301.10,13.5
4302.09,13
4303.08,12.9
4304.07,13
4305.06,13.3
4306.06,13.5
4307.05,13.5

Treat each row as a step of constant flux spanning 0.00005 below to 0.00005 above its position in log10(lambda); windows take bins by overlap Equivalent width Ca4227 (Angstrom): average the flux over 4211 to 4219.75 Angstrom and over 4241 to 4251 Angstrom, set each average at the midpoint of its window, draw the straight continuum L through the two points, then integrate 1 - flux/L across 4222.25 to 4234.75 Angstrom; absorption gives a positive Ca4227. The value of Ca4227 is 1.7 Angstrom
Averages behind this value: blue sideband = 18.4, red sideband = 19.5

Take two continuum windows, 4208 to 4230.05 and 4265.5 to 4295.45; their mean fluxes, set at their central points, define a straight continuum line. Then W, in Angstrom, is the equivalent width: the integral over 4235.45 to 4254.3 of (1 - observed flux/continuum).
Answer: -1.65 Angstrom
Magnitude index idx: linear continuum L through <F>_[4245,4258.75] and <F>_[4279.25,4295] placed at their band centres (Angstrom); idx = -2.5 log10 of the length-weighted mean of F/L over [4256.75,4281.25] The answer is 0.02 mag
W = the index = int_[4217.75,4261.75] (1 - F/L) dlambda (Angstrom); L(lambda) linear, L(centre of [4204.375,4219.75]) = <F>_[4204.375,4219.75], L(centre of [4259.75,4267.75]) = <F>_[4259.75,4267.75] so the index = 1.7 Angstrom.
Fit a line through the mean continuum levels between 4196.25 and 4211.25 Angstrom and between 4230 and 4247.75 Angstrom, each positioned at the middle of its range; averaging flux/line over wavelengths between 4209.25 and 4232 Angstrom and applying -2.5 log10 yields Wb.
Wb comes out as 0.05 mag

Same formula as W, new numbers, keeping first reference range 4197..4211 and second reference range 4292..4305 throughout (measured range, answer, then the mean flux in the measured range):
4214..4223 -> -0.6 Angstrom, 18.5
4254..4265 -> -1.3 Angstrom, 18.2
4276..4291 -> -2.1 Angstrom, 17.9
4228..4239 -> -0.2 Angstrom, 17.3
